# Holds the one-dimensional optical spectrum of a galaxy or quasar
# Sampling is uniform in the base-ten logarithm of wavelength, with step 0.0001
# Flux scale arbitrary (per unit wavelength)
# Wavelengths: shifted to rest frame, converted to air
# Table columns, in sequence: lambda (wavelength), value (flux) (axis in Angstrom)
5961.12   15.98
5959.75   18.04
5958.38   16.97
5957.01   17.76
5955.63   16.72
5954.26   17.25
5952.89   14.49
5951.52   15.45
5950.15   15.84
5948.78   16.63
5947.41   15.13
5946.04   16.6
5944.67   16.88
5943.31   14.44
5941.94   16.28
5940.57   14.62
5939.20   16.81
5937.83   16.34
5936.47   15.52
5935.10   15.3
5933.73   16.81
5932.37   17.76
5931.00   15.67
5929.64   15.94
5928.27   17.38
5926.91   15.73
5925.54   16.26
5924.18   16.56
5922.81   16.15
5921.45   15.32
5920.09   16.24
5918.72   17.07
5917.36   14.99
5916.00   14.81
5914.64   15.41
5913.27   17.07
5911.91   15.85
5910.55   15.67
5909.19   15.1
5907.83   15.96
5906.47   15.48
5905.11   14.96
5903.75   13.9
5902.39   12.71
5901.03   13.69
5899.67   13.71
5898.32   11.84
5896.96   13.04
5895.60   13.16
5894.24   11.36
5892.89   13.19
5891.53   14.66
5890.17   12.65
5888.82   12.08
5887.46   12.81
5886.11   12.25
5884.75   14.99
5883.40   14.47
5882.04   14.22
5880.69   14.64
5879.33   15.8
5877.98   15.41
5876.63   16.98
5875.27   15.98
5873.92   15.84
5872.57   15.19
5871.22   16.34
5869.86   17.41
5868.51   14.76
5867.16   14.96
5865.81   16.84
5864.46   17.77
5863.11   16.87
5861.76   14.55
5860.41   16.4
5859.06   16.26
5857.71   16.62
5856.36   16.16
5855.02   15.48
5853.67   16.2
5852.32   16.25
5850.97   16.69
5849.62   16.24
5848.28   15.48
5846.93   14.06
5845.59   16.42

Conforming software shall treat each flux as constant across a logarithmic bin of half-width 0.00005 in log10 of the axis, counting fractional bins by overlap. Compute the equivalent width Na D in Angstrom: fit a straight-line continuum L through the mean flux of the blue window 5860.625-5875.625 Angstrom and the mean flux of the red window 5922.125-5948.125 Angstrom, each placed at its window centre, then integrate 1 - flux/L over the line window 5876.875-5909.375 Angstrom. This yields 4.49 Angstrom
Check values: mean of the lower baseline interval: 16.1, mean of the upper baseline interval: 16.1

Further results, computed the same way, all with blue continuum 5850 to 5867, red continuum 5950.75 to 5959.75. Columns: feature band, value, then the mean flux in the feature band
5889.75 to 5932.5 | 3.8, 15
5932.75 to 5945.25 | 0.4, 15.9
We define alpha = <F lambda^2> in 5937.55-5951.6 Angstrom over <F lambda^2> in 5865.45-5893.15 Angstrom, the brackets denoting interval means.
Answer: 1.1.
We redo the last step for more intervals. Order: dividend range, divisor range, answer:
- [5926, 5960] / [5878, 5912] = 1.18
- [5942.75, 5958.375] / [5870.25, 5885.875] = 1.08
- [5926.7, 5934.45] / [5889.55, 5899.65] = 1.30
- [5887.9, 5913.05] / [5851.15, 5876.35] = 0.87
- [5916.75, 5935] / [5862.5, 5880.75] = 1.03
